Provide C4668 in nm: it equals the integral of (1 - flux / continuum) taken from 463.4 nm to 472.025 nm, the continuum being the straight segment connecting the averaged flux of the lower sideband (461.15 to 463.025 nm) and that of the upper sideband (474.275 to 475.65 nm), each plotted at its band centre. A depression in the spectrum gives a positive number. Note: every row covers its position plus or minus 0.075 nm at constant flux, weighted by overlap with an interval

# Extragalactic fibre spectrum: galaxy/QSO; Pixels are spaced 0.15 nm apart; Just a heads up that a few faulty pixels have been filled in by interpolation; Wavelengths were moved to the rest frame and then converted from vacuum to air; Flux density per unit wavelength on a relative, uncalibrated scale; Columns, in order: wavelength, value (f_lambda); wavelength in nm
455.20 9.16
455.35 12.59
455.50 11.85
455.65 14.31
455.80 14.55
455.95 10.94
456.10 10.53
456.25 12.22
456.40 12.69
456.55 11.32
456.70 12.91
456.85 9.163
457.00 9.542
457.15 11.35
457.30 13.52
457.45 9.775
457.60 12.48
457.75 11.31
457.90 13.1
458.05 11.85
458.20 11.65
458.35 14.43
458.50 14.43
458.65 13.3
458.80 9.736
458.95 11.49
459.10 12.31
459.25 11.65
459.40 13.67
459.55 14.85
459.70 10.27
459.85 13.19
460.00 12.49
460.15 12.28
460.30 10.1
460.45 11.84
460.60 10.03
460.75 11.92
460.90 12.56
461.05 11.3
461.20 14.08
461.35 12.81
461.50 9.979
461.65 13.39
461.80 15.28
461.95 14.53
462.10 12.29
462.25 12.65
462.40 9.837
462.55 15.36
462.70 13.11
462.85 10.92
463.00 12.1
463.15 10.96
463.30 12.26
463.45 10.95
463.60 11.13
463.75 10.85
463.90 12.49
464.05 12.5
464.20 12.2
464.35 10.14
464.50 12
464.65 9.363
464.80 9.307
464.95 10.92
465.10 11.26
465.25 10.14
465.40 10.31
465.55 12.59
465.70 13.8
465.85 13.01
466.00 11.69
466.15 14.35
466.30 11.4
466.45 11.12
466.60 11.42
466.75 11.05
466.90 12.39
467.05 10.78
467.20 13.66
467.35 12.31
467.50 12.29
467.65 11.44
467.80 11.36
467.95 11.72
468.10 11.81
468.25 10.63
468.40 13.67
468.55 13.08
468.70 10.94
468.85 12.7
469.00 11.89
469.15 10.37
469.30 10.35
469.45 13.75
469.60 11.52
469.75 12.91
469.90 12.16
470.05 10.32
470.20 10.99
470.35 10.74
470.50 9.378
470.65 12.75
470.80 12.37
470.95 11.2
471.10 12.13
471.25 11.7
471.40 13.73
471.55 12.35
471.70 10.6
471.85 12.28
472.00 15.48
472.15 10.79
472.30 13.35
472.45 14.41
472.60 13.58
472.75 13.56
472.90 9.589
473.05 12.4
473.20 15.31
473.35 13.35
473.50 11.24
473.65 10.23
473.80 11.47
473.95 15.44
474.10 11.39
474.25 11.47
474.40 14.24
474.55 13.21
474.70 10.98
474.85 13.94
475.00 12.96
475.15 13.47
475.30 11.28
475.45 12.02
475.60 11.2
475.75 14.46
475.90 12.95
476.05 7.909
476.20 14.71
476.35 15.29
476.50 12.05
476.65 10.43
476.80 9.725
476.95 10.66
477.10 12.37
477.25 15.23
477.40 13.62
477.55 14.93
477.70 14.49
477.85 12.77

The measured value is 0.654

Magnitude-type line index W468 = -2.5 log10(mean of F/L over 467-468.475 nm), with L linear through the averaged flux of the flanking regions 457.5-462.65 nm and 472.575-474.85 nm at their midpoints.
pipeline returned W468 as 0.04 mag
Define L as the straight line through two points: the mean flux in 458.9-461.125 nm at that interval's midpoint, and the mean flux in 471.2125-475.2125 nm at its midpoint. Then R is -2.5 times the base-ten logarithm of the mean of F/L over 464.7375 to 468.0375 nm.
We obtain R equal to 0.05 mag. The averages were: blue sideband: 12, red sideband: 12.7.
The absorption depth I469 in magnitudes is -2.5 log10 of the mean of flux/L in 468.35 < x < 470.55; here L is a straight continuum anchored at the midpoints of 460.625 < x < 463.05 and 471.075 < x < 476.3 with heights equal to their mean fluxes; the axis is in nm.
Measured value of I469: 0.08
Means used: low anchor 12.6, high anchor 12.6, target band 11.7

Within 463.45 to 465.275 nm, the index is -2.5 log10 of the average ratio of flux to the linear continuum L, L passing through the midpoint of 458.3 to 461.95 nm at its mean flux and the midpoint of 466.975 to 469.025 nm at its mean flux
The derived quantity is 0.11 mag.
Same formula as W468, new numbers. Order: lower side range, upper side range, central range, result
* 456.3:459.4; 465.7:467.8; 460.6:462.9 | -0.05 mag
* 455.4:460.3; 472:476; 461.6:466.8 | 0.04 mag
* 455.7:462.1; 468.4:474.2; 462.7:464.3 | 0.04 mag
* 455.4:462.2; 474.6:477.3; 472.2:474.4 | -0.03 mag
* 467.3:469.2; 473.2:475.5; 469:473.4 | 0.00 mag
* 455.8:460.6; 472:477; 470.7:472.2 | 0.01 mag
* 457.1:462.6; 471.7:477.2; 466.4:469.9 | 0.05 mag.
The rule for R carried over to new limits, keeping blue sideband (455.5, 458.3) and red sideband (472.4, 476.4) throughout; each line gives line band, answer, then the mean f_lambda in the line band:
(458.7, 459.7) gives -0.017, 12.2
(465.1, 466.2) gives 0.009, 12.2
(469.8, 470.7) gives 0.129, 11.1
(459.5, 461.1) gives 0.015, 11.9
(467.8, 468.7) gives 0.032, 12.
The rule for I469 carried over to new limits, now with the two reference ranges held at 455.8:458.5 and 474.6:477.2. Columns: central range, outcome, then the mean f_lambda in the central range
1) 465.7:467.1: 0.00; 12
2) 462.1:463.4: -0.02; 12.1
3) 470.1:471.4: 0.05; 11.5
